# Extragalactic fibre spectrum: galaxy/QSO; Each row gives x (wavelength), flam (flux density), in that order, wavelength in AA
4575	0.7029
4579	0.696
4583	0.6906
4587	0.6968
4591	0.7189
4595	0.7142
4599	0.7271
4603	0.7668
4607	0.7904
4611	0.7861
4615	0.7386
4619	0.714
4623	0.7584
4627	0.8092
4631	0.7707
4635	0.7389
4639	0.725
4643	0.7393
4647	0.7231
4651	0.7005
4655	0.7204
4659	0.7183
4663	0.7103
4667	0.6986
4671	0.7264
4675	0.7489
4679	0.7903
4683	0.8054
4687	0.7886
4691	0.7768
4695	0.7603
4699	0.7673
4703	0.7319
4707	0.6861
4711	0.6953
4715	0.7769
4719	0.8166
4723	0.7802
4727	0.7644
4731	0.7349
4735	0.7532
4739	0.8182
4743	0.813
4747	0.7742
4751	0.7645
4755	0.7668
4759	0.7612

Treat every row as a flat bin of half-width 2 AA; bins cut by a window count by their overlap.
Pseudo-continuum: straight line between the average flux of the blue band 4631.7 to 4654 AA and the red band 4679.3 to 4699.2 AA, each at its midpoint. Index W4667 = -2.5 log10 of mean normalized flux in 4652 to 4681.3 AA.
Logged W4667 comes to 0.04 mag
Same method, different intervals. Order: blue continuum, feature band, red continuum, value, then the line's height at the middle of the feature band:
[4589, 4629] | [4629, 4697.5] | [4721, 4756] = 0.03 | 0.762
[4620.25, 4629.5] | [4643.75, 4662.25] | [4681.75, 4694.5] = 0.09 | 0.781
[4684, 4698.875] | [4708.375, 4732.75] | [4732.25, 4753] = 0.03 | 0.78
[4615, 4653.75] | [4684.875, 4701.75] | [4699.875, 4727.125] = -0.03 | 0.748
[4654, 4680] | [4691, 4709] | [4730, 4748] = 0.02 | 0.753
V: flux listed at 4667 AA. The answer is 0.6986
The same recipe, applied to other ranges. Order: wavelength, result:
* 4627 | 0.8092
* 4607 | 0.7904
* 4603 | 0.7668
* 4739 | 0.8182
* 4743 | 0.813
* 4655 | 0.7204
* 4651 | 0.7005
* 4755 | 0.7668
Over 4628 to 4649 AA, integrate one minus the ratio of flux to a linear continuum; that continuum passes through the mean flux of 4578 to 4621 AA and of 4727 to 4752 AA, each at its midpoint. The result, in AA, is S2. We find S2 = 0.0 AA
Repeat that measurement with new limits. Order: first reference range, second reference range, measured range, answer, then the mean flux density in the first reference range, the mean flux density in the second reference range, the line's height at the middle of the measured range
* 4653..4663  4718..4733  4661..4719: -0.5 AA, 0.718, 0.771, 0.743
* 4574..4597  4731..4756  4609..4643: -1.5 AA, 0.703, 0.779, 0.723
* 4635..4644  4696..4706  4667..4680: -0.1 AA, 0.733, 0.744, 0.739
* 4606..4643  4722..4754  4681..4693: -0.4 AA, 0.757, 0.775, 0.767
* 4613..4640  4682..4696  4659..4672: 1.0 AA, 0.752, 0.783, 0.771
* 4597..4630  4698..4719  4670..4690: -0.8 AA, 0.762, 0.738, 0.745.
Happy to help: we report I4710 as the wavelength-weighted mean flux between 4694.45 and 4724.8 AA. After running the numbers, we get 0.751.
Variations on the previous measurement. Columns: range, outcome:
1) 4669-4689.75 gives 0.772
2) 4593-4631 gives 0.757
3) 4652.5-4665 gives 0.716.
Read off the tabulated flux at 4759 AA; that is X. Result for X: 0.7612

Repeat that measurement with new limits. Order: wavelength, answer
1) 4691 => 0.7768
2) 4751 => 0.7645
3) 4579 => 0.696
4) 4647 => 0.7231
